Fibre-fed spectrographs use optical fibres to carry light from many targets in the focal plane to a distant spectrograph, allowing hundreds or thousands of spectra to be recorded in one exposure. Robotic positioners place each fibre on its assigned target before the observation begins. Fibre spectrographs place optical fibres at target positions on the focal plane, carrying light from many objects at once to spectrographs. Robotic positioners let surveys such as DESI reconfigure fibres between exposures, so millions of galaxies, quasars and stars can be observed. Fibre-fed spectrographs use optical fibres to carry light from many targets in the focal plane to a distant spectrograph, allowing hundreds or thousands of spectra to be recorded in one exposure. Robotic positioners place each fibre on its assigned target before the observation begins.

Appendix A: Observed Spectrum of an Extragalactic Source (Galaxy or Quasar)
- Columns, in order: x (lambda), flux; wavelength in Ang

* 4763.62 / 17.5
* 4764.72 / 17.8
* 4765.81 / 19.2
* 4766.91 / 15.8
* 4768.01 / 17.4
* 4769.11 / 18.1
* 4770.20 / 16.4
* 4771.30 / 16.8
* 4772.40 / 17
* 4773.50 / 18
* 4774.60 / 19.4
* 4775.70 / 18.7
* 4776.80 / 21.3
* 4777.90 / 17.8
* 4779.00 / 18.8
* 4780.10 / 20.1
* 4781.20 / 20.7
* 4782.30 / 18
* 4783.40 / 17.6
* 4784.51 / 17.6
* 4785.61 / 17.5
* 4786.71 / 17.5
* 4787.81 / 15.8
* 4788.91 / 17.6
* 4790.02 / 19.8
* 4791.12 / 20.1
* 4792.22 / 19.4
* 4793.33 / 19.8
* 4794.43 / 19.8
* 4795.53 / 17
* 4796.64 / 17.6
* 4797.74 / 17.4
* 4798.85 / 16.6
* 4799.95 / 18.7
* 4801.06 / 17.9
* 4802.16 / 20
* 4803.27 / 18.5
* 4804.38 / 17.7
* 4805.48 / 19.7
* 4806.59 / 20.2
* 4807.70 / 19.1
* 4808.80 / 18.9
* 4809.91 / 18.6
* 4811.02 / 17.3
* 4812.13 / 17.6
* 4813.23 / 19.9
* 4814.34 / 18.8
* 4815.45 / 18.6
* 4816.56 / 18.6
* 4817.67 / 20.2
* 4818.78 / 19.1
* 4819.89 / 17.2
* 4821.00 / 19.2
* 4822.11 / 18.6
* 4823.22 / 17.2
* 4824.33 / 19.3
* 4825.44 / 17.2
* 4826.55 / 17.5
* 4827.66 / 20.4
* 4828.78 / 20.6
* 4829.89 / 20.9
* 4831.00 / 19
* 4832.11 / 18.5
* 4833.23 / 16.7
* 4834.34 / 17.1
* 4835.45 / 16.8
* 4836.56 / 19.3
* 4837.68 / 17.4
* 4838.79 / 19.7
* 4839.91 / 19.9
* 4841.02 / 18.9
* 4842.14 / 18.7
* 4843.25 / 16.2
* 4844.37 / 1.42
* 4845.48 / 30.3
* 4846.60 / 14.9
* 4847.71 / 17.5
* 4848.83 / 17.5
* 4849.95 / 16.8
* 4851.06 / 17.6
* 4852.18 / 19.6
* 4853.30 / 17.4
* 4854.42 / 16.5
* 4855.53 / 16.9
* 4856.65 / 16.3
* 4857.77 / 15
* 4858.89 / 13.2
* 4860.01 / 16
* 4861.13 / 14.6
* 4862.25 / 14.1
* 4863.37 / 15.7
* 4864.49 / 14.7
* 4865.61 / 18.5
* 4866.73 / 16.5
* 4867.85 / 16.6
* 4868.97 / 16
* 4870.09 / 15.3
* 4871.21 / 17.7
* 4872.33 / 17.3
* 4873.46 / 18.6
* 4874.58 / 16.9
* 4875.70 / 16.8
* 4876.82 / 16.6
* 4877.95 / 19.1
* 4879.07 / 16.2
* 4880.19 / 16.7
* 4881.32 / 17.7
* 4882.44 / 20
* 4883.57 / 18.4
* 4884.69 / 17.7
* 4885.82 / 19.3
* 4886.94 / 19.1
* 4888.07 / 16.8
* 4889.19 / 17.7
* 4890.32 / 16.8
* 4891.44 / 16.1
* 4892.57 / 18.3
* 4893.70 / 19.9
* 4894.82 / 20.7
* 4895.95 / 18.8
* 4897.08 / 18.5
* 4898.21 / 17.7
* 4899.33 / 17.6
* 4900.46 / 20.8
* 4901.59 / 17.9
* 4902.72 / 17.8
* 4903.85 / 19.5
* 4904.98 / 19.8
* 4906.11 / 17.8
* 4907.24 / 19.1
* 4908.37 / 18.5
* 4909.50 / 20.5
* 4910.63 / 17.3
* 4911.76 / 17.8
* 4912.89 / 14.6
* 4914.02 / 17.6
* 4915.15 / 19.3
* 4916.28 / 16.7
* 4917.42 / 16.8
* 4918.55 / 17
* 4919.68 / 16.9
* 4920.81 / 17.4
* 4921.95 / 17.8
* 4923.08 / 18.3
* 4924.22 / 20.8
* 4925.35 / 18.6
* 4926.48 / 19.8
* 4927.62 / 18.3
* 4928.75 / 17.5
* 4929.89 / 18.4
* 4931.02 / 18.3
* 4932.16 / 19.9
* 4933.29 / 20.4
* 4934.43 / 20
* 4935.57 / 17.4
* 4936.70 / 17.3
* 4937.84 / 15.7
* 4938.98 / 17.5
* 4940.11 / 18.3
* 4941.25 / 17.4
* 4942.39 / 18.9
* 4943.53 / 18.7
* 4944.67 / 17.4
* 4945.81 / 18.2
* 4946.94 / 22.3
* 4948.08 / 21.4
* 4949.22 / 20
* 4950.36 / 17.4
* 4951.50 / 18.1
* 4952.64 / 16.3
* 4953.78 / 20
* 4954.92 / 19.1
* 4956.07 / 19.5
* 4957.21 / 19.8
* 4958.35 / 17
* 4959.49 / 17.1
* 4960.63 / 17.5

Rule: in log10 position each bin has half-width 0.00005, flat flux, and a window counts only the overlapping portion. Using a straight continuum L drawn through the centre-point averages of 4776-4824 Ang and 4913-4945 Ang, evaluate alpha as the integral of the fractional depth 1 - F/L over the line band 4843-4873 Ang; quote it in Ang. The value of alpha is 3.37 Ang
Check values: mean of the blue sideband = 18.6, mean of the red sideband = 18.1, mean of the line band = 16.3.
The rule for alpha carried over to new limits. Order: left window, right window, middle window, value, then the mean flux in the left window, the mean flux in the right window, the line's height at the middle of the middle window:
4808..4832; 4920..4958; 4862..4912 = 2.4 Ang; 18.8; 18.7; 18.7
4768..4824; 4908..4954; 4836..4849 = 0.5 Ang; 18.5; 18.3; 18.4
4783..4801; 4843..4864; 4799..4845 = -2.8 Ang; 18.1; 16.2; 17.2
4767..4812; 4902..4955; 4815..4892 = 3.7 Ang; 18.4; 18.4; 18.4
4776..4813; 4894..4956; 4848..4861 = 1.4 Ang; 18.6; 18.5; 18.5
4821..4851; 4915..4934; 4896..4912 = -0.3 Ang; 18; 18.4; 18.3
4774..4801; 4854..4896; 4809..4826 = -0.5 Ang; 18.5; 17.1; 18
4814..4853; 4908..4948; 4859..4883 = 2.0 Ang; 18.2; 18.3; 18.2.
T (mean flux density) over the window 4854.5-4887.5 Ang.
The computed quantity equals 16.8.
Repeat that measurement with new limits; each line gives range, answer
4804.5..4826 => 18.7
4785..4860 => 18.1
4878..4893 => 17.8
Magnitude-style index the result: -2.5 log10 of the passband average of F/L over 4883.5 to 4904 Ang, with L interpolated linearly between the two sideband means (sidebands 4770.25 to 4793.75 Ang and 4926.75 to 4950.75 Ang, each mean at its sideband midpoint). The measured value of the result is 0.01 mag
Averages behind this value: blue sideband 18.5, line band 18.4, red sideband 18.6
